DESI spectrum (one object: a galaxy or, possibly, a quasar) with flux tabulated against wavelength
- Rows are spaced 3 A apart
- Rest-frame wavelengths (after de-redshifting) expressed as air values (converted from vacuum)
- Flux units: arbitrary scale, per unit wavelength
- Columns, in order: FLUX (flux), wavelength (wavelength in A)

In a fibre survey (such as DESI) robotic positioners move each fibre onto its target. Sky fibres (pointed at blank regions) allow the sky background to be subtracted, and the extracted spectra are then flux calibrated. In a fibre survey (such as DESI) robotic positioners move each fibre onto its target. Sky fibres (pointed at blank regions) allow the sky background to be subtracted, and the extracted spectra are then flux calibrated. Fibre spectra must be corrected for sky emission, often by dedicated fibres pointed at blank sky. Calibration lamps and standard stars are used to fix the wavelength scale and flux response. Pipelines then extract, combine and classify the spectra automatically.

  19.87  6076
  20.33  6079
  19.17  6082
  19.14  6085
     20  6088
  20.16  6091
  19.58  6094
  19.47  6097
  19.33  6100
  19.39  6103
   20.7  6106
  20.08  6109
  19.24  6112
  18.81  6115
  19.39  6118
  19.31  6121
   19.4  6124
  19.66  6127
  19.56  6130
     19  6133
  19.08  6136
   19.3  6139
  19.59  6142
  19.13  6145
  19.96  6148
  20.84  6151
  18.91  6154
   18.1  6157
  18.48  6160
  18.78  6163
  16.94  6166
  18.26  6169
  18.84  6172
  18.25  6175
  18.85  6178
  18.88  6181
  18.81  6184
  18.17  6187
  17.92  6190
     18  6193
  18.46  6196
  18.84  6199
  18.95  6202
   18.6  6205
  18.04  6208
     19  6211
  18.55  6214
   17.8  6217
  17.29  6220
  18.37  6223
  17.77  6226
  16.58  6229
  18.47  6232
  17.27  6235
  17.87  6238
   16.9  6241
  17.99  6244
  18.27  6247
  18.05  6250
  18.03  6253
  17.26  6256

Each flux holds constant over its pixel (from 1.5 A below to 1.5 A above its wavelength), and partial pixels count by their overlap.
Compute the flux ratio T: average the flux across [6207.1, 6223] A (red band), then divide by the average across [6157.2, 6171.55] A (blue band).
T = 1.00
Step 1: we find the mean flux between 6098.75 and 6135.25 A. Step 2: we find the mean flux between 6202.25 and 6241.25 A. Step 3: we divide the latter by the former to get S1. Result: 0.9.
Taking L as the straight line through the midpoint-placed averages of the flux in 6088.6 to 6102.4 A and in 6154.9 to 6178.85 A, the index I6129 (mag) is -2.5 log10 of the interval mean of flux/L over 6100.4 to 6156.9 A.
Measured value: -0.03 mag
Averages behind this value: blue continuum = 19.6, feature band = 19.5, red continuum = 18.3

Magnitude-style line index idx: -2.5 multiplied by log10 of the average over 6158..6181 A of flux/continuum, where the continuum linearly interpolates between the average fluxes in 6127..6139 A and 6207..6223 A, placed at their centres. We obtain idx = 0.02 mag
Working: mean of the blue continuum 19.3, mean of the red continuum 18.2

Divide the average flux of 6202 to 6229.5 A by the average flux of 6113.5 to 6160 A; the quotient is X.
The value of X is 0.94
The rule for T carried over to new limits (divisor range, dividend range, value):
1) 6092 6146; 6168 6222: 0.95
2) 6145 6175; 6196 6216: 0.99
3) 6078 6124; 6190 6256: 0.92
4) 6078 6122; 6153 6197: 0.94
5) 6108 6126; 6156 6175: 0.94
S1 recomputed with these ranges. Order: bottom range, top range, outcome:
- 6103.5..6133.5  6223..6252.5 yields 0.91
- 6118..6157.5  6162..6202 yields 0.95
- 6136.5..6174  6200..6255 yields 0.95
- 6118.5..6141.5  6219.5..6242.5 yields 0.91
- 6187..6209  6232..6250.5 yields 0.97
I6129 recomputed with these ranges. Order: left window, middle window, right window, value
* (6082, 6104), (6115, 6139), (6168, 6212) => -0.01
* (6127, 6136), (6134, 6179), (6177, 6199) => 0.00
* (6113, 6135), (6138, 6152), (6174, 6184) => -0.04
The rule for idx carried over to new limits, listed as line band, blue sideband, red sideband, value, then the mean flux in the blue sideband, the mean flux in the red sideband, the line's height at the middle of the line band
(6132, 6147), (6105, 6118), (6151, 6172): -0.015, 19.6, 18.5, 19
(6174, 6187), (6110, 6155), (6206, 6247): -0.002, 19.4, 17.9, 18.6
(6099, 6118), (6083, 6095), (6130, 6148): -0.002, 19.7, 19.3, 19.5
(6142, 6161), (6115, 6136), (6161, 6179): -0.031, 19.3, 18.3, 18.7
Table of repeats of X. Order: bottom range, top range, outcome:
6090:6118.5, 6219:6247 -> 0.90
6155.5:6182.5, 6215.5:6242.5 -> 0.96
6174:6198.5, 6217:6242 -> 0.95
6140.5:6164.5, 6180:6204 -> 0.96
